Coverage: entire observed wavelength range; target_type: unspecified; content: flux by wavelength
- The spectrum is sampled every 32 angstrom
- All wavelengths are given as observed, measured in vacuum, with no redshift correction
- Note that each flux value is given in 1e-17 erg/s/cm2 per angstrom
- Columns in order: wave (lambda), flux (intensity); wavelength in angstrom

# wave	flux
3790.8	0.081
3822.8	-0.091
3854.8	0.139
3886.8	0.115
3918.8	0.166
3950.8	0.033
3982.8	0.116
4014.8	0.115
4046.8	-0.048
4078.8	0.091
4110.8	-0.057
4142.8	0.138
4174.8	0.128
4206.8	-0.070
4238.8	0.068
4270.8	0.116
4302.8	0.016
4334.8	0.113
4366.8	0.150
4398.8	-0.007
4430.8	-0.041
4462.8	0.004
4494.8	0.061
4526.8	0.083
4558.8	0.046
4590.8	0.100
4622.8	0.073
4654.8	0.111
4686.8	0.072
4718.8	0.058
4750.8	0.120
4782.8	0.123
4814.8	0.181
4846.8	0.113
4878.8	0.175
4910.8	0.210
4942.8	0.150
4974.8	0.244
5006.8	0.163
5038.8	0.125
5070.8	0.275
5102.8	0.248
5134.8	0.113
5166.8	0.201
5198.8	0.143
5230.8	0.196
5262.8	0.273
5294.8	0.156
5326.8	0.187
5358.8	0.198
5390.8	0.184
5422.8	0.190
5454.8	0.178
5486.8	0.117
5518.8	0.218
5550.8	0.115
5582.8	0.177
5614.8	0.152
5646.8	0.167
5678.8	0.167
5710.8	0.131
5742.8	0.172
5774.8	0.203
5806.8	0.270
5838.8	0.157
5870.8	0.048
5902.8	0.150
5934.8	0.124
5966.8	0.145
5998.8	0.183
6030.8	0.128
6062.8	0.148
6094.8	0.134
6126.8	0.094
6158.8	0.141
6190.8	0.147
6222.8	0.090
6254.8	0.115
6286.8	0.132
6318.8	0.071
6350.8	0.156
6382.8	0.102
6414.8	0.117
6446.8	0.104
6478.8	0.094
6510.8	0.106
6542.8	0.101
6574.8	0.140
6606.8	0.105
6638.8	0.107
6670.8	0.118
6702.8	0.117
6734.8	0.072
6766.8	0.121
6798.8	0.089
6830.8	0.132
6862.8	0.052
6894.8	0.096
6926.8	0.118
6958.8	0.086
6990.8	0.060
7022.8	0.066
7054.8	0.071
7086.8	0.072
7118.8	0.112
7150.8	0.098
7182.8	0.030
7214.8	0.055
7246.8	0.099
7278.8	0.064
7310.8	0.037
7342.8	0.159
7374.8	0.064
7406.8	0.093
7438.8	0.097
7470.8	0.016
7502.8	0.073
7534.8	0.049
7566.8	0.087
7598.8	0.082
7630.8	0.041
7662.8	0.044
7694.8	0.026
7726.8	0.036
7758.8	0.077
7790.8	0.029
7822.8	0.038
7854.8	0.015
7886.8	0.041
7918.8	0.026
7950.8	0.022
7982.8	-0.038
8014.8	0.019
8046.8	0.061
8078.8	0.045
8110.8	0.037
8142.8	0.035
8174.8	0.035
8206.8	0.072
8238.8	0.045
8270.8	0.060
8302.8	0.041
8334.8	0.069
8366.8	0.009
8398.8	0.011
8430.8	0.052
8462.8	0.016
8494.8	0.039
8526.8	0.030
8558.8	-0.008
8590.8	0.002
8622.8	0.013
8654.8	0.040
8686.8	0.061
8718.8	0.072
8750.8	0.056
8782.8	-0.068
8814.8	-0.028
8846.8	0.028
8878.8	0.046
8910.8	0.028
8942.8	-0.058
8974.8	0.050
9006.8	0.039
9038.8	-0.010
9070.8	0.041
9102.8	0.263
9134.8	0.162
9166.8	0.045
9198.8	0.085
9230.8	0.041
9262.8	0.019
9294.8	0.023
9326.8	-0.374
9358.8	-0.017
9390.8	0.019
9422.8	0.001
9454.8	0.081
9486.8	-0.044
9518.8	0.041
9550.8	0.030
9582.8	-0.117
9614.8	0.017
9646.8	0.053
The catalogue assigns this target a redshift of 1.44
